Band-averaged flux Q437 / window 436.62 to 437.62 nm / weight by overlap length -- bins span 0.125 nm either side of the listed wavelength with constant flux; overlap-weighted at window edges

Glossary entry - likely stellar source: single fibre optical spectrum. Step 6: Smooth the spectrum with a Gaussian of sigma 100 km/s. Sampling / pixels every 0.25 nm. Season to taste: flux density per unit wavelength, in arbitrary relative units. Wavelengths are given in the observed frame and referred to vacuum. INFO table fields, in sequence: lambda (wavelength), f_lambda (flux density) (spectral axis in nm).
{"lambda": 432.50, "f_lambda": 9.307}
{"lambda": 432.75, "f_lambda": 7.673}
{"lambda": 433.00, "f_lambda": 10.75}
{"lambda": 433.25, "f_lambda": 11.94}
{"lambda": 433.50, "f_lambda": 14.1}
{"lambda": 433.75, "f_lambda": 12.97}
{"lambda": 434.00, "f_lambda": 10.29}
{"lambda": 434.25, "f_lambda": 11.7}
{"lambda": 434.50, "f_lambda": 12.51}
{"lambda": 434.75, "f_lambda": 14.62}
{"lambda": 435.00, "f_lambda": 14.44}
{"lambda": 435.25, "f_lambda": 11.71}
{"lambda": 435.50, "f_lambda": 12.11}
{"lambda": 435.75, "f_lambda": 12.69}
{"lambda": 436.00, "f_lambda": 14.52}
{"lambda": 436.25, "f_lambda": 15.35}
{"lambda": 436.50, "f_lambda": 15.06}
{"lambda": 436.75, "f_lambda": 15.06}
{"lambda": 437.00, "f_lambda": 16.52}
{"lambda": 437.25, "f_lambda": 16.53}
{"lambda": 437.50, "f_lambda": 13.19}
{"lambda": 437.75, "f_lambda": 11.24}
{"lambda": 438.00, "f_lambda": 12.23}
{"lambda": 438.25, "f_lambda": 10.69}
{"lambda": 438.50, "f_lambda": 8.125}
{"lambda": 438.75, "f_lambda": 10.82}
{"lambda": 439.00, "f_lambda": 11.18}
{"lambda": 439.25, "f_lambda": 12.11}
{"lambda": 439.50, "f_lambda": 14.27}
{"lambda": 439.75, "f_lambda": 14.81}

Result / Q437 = 15.3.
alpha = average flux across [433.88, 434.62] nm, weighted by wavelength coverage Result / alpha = 11.5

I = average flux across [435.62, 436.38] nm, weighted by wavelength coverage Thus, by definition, 14.2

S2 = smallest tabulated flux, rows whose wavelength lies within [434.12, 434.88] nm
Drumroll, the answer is 11.7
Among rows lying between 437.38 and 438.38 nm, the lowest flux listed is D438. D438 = 10.69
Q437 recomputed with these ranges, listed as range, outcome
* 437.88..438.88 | 10.5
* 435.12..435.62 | 11.9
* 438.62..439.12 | 11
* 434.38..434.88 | 13.6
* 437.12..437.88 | 13.7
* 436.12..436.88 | 15.2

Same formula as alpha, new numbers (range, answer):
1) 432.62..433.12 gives 9.2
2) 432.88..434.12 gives 12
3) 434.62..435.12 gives 14.5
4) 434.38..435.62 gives 13.1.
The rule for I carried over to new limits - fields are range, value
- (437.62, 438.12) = 11.7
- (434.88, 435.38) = 13.1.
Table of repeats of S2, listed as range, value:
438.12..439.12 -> 8.125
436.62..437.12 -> 15.06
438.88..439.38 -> 11.18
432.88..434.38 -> 10.29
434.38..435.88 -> 11.71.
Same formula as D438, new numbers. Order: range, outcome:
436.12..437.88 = 11.24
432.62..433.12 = 7.673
